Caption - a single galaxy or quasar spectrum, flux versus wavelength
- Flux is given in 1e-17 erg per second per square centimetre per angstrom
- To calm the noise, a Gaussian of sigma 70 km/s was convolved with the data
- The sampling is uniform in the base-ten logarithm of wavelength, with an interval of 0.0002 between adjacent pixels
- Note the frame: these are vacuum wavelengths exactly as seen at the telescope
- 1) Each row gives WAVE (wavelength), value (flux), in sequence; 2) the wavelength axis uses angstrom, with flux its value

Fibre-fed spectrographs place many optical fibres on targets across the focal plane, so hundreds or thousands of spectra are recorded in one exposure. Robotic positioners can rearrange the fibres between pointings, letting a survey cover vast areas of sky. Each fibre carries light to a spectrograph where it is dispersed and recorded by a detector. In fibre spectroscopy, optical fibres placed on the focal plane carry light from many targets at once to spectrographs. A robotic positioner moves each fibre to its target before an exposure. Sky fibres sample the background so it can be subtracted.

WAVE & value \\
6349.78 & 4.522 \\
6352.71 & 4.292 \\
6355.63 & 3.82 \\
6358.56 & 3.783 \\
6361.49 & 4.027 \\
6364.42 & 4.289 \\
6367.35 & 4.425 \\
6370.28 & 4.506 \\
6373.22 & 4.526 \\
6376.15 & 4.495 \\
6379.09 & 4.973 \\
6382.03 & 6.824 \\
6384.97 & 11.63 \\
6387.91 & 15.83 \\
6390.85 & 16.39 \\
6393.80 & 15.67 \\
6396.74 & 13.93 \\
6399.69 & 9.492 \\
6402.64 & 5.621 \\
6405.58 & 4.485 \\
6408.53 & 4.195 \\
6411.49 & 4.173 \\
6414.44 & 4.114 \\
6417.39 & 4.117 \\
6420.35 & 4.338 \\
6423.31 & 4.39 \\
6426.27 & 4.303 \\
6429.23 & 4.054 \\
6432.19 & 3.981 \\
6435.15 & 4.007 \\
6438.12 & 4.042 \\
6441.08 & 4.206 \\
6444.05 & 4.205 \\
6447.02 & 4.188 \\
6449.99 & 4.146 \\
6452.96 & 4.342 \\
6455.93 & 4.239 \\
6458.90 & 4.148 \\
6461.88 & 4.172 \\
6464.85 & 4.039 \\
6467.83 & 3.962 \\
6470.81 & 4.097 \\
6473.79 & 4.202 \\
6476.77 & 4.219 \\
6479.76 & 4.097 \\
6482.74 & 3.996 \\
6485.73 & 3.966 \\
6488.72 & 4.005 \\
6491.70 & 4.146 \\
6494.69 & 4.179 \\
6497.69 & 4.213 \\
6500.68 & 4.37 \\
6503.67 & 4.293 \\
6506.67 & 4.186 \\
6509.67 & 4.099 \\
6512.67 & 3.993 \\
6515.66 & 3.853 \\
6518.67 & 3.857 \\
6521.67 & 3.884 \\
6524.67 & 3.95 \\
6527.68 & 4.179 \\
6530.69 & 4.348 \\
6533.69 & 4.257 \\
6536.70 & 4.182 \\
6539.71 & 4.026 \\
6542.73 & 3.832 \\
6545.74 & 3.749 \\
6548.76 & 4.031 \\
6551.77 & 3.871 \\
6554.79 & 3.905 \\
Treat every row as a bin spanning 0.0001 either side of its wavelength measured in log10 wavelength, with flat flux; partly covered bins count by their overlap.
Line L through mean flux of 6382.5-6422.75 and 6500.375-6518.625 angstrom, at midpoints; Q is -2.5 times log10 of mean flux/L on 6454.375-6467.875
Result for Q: 0.429 mag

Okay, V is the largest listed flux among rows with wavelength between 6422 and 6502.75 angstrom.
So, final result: 4.39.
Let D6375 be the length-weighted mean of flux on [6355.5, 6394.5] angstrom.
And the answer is 7.48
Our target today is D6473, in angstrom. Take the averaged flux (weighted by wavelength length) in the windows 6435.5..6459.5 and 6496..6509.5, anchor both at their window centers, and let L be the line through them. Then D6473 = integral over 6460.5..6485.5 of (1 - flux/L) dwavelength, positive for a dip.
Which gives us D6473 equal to 0.7 angstrom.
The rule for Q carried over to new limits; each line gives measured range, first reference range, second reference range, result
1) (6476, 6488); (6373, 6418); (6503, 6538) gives 0.310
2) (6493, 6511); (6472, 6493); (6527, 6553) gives -0.038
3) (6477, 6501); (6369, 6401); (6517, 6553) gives 0.372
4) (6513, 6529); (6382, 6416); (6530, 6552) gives 0.211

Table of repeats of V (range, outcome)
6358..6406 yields 16.39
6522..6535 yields 4.348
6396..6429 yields 13.93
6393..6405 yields 15.67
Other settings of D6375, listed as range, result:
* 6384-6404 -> 12.7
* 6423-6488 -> 4.13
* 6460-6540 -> 4.1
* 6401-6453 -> 4.29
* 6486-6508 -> 4.19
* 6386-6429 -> 7.85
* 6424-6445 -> 4.12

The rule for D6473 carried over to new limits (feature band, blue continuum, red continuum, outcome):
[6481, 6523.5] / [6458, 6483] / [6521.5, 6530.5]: 0.14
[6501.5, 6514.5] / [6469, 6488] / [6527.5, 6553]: -0.25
